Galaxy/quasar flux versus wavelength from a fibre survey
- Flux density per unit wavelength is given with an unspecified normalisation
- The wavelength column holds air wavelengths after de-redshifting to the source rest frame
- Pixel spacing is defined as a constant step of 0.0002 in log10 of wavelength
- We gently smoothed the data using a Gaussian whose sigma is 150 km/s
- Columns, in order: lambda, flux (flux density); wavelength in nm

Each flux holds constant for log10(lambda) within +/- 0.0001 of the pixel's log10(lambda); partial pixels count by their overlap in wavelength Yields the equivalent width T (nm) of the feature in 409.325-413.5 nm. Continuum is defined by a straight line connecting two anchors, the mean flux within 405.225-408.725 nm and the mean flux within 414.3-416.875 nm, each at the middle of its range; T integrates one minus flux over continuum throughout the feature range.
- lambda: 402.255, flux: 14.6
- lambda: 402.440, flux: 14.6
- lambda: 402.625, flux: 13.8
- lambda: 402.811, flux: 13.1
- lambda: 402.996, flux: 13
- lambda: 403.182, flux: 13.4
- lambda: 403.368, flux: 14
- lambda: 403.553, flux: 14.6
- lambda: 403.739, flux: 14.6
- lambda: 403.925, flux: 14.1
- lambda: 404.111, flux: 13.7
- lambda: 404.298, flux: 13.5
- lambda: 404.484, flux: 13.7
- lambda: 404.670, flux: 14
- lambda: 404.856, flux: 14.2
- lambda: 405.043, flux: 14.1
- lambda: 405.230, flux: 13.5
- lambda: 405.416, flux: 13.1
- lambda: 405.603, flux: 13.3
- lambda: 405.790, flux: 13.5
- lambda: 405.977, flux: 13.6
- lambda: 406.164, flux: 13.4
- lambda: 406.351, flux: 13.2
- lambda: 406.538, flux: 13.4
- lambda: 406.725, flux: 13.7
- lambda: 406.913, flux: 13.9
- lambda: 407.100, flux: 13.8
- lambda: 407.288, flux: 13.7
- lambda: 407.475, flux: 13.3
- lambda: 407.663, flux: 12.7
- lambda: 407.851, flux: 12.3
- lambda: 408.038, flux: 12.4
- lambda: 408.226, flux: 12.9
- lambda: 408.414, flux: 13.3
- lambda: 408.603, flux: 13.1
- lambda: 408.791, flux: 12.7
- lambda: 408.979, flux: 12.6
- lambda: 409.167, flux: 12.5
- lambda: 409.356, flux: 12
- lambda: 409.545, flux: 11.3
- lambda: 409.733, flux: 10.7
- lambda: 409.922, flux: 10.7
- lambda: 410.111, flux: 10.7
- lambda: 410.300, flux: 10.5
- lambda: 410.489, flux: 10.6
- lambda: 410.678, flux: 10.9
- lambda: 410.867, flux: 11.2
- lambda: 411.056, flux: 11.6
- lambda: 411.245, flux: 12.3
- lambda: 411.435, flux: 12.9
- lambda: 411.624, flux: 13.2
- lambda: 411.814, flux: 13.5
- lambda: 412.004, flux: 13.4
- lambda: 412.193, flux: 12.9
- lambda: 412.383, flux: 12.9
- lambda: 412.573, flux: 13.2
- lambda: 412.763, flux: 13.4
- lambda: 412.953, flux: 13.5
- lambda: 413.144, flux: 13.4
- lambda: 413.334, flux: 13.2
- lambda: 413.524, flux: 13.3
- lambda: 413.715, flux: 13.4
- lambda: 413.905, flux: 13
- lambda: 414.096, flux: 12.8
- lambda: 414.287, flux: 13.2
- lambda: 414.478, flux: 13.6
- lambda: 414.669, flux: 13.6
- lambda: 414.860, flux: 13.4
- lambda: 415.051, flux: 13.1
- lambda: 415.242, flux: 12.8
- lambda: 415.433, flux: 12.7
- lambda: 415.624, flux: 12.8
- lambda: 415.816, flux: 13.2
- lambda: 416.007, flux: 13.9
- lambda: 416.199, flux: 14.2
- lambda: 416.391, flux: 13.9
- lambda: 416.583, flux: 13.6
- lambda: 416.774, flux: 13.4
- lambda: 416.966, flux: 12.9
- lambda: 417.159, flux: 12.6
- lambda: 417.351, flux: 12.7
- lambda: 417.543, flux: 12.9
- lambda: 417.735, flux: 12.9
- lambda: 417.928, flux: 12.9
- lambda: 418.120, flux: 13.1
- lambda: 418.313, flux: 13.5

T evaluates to 0.35 nm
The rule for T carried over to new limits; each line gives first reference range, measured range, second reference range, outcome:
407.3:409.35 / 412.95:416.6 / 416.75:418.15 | -0.13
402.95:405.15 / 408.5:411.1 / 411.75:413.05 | 0.38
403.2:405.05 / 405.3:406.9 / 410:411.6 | -0.02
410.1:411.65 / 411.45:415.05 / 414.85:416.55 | -0.25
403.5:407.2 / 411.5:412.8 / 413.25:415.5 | 0.01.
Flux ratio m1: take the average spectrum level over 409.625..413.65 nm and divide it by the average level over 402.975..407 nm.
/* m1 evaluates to 0.90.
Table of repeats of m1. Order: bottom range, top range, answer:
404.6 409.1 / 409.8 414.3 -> 0.94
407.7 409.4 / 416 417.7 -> 1.05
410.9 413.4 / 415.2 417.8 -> 1.02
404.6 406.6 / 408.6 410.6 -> 0.85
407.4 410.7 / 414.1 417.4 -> 1.11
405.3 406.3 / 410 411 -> 0.81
